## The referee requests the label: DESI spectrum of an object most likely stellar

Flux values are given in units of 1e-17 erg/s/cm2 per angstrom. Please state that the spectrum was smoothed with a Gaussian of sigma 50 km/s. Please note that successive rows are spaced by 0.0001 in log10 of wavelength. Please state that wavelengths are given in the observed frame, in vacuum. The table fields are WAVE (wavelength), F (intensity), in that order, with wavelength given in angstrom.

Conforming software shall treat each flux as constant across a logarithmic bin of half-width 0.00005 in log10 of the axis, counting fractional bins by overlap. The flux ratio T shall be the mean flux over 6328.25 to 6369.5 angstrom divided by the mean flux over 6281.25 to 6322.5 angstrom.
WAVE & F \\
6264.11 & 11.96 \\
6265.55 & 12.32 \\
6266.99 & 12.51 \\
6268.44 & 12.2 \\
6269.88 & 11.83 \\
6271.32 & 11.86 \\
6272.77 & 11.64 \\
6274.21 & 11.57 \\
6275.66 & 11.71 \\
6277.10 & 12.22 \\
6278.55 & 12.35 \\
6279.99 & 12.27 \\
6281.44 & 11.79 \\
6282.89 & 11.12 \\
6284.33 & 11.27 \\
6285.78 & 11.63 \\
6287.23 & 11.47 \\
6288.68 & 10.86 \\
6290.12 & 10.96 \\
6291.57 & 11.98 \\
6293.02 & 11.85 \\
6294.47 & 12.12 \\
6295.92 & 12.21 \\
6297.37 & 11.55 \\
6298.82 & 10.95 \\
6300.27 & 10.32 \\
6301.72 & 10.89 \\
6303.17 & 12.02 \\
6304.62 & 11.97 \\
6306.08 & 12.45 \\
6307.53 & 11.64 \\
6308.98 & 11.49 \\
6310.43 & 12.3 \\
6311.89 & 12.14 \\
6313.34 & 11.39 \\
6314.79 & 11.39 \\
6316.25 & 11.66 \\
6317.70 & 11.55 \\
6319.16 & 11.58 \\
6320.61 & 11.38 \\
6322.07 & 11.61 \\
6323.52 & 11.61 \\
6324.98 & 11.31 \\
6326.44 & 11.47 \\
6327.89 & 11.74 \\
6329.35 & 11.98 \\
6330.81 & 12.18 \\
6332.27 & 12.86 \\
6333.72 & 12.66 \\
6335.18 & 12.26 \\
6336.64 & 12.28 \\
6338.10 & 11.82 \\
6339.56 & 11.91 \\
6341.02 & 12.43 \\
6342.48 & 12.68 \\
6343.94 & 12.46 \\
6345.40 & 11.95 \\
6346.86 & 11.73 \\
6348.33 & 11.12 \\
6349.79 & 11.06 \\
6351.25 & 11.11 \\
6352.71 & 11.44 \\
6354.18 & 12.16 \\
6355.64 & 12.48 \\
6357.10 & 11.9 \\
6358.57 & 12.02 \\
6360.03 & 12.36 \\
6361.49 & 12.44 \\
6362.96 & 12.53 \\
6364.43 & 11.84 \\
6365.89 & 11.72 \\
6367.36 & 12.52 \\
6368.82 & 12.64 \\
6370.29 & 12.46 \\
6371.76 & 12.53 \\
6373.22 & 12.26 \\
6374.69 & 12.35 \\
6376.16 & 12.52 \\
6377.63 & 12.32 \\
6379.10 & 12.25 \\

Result 1.0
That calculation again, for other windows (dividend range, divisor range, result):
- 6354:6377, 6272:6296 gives 1.05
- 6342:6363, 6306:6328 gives 1.02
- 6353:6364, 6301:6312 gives 1.03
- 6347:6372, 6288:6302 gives 1.05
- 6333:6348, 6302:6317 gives 1.03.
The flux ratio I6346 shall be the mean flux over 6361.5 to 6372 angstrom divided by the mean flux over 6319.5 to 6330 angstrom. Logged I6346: 1.06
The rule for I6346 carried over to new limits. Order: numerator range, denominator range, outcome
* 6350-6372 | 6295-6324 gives 1.04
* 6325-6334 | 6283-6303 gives 1.06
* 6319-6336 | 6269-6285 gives 1.01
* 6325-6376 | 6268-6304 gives 1.04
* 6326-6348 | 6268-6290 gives 1.04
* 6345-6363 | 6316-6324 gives 1.02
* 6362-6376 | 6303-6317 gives 1.04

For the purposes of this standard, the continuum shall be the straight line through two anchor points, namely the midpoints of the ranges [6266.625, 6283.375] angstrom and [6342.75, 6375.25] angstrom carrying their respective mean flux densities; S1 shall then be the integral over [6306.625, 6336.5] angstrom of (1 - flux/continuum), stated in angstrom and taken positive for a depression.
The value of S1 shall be 0.4 angstrom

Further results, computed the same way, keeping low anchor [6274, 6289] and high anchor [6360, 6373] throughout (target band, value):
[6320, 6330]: 0.36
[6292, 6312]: 0.24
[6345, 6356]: 0.56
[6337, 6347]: -0.02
